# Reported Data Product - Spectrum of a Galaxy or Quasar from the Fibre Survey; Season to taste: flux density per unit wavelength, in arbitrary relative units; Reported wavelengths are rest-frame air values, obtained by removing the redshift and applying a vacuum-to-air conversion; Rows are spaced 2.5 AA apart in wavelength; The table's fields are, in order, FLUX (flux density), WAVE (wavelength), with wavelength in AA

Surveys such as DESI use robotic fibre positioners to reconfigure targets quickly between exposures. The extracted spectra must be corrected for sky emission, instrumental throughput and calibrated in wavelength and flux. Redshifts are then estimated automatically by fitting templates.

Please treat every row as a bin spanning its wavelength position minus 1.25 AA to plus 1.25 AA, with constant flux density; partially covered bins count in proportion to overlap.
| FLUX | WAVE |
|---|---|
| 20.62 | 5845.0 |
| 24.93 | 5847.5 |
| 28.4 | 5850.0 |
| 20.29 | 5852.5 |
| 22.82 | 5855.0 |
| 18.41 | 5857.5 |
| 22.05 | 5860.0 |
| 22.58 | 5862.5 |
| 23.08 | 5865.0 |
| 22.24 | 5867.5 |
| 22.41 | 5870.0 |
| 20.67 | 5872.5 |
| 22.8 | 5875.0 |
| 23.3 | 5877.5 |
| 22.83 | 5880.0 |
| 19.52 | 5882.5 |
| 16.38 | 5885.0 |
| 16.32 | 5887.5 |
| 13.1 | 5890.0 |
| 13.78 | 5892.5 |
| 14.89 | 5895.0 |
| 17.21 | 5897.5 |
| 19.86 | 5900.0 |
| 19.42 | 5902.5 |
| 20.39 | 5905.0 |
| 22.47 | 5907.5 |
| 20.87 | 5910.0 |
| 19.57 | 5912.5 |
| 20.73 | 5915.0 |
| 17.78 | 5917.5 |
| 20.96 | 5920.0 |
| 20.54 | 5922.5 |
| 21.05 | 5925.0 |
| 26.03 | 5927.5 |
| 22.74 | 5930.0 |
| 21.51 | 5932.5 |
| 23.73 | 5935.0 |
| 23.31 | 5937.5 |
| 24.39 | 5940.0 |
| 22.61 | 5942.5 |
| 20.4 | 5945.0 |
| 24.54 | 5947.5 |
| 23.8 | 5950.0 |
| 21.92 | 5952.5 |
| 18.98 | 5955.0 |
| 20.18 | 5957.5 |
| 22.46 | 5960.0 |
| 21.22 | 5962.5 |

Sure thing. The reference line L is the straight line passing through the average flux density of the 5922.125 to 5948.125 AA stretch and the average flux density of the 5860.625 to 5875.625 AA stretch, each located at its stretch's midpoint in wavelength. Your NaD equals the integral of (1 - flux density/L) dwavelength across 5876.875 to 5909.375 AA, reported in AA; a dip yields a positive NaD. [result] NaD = 5.9 AA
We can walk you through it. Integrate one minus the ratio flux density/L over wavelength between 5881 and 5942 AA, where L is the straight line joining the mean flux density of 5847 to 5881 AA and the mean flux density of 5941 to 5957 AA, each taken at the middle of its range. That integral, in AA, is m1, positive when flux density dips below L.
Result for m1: 6.40 AA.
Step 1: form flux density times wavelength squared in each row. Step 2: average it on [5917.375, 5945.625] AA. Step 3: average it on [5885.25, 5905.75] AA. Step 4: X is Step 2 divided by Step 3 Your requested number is 1.3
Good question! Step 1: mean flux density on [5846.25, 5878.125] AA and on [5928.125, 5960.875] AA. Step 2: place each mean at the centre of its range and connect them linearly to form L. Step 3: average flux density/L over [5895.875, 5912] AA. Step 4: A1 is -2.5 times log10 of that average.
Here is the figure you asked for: 0.134 mag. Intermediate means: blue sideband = 22.6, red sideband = 22.4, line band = 19.9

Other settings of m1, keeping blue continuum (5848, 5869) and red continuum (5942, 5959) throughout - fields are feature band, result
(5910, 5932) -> 0.8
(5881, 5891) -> 2.6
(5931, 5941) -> -0.6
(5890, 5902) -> 3.2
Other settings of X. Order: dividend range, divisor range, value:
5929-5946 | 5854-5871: 1.06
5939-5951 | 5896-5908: 1.20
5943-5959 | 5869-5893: 1.15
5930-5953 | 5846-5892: 1.11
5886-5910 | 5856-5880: 0.81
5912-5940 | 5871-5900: 1.21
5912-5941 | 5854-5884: 1.02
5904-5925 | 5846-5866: 0.92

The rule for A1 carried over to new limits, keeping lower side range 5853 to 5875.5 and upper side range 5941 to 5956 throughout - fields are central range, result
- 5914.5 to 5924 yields 0.11 mag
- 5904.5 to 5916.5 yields 0.06 mag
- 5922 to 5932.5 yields -0.03 mag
